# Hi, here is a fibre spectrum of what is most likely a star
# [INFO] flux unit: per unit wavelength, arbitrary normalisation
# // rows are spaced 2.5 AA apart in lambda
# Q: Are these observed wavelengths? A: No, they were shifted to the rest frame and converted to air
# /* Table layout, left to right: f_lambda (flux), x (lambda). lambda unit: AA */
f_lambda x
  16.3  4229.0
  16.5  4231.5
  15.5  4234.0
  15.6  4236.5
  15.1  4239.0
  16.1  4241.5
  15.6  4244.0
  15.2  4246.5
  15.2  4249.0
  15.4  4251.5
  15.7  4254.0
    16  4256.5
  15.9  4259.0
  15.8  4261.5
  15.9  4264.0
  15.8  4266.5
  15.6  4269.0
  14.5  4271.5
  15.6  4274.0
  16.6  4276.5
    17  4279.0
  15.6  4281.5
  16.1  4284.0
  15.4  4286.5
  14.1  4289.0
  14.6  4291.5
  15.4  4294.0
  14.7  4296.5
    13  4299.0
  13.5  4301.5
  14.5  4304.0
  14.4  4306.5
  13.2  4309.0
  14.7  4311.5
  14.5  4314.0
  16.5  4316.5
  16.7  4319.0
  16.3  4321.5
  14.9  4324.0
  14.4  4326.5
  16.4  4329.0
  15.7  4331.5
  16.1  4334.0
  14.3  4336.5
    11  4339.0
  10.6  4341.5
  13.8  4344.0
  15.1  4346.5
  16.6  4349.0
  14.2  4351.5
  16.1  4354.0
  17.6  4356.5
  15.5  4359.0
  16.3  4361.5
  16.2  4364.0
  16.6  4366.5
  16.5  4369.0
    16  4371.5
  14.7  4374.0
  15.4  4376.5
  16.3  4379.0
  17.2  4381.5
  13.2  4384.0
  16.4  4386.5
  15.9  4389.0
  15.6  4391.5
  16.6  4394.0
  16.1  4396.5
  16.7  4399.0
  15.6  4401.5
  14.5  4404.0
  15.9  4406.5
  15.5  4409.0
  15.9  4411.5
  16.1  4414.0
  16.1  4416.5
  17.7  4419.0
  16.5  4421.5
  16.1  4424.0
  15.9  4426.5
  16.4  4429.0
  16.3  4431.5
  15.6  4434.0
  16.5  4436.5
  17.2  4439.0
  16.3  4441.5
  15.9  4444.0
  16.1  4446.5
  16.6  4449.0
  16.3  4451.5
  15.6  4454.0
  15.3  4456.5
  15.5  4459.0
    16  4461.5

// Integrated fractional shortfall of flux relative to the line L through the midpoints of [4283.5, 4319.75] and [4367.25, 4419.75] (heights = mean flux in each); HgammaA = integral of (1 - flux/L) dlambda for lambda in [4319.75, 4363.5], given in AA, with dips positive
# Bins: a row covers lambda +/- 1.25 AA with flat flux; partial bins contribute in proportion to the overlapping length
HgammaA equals 0.5 AA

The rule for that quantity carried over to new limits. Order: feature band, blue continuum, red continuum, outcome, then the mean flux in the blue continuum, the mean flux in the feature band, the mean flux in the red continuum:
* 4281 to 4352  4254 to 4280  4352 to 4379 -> 5.6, 15.9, 14.7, 16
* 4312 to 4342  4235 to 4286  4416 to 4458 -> 1.9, 15.7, 14.9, 16.3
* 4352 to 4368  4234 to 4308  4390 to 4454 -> -0.5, 15.3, 16.3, 16.1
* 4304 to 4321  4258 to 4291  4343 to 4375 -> 0.8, 15.7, 15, 15.8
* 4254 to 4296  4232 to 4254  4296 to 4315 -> -2.4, 15.5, 15.6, 14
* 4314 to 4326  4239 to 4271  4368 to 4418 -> -0.1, 15.6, 15.8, 15.8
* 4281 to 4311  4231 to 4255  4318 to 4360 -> 1.4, 15.6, 14.5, 15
